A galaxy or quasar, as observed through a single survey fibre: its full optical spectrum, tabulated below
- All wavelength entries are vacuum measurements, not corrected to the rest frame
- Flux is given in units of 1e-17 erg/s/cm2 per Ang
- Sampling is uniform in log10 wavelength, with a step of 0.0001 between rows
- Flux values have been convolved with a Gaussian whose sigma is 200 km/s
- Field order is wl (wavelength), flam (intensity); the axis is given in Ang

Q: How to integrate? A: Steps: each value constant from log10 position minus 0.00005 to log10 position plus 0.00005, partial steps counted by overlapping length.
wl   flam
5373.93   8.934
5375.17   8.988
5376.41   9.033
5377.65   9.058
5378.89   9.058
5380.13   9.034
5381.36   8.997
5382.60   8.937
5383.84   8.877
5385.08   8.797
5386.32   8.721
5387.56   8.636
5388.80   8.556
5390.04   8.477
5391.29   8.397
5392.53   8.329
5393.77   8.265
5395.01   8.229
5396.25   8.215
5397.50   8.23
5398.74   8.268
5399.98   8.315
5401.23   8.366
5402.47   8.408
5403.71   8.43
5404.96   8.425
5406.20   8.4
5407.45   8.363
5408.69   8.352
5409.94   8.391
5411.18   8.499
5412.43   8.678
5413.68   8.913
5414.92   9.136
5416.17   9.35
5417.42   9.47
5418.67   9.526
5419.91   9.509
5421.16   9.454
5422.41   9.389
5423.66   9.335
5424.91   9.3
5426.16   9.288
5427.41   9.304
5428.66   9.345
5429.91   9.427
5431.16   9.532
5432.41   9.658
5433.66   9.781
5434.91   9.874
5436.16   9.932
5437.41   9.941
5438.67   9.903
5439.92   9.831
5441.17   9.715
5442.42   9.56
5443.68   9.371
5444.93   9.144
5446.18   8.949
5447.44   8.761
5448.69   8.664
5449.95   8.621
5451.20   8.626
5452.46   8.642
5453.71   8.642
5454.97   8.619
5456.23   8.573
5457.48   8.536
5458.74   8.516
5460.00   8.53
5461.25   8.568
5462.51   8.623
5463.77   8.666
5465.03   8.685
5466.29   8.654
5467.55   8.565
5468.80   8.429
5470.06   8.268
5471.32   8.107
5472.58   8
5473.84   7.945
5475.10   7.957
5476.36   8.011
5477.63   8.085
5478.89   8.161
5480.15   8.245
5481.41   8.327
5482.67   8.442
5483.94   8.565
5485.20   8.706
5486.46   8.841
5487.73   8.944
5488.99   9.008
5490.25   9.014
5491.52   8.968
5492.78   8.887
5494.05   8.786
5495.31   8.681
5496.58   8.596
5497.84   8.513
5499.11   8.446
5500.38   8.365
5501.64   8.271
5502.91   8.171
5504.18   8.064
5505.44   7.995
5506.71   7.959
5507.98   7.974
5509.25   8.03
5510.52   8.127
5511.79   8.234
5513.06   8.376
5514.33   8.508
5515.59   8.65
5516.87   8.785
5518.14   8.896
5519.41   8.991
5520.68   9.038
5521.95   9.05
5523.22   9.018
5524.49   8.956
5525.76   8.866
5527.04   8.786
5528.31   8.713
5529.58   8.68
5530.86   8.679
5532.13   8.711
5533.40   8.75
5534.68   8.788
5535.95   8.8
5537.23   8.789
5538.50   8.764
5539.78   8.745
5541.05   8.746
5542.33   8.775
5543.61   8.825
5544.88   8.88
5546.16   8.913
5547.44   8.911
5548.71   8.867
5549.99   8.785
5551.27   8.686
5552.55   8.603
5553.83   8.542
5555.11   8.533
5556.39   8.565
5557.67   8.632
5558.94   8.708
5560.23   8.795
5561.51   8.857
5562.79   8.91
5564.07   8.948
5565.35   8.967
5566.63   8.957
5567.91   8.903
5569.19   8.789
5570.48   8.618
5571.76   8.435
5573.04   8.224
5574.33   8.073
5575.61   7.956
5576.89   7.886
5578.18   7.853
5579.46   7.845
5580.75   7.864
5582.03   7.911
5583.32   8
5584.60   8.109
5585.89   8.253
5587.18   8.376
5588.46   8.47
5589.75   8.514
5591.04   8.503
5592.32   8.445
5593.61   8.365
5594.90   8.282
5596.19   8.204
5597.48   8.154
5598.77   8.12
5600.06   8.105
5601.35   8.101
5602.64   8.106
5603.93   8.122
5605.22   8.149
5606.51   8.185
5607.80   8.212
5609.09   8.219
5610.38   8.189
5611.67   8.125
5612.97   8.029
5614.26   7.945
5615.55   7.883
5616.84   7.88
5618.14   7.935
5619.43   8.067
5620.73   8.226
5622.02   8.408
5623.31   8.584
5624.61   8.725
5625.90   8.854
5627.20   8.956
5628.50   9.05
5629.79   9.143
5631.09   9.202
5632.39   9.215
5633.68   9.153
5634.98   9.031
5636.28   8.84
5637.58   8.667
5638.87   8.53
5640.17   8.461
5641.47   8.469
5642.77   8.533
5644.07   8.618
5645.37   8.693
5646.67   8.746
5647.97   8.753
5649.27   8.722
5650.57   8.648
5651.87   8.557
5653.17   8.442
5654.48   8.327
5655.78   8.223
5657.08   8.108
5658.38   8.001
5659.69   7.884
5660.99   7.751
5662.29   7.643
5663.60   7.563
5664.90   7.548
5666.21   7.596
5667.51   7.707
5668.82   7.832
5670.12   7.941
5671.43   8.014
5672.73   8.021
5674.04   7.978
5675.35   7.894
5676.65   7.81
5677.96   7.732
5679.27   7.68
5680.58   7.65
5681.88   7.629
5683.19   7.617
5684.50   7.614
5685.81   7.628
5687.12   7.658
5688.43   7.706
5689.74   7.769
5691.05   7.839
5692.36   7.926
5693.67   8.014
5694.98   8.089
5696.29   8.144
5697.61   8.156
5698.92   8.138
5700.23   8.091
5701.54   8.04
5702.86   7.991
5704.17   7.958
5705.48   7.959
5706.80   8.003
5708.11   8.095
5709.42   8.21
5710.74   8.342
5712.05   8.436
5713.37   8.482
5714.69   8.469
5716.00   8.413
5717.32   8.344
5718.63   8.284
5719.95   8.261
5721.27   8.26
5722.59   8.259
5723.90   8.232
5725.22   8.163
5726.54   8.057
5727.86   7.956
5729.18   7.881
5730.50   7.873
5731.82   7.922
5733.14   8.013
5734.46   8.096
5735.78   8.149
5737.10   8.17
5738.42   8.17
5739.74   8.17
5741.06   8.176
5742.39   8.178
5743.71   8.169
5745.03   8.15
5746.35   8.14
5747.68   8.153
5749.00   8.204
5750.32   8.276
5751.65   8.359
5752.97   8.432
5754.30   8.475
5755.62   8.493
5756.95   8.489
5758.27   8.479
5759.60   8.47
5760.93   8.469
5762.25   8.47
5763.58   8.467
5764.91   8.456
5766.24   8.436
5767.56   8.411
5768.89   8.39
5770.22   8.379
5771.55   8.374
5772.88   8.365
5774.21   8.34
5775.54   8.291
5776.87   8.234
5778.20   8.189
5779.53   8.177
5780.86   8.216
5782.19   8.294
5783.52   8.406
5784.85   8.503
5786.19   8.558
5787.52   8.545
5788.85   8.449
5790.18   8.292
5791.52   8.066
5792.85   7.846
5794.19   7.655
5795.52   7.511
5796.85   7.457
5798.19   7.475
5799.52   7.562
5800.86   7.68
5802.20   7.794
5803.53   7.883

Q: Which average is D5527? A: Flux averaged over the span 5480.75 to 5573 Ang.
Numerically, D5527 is 8.67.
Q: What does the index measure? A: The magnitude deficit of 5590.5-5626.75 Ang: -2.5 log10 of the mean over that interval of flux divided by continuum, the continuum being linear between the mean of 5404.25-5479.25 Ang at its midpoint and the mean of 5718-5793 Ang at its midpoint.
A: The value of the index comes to 0.04 mag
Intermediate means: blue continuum 8.91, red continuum 8.27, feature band 8.22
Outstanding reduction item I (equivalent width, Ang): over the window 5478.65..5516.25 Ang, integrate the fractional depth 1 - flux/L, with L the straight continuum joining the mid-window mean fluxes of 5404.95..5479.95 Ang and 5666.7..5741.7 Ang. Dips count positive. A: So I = 1.1 Ang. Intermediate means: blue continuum 8.91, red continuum 8.02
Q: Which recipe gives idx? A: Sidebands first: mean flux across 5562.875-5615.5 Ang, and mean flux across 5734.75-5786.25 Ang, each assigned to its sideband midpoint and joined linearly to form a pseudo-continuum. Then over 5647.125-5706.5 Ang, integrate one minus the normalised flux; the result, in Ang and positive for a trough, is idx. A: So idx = 2.4 Ang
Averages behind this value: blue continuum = 8.27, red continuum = 8.32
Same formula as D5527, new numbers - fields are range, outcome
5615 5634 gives 8.61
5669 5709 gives 7.9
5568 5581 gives 8.19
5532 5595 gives 8.55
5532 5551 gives 8.8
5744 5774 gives 8.38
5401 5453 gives 9.14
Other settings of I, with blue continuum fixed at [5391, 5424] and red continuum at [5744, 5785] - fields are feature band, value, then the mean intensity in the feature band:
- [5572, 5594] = 0.9 Ang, 8.16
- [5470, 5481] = 0.7 Ang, 8.08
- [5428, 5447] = -2.0 Ang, 9.59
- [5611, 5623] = 0.6 Ang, 8.07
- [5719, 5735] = 0.6 Ang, 8.08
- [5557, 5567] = -0.4 Ang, 8.85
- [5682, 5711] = 1.6 Ang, 7.94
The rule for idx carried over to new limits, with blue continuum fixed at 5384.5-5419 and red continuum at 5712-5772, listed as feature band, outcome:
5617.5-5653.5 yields -1.4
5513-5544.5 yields -1.3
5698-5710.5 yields 0.4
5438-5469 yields -1.2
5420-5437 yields -1.9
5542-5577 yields -1.0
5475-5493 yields -0.1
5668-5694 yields 1.7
